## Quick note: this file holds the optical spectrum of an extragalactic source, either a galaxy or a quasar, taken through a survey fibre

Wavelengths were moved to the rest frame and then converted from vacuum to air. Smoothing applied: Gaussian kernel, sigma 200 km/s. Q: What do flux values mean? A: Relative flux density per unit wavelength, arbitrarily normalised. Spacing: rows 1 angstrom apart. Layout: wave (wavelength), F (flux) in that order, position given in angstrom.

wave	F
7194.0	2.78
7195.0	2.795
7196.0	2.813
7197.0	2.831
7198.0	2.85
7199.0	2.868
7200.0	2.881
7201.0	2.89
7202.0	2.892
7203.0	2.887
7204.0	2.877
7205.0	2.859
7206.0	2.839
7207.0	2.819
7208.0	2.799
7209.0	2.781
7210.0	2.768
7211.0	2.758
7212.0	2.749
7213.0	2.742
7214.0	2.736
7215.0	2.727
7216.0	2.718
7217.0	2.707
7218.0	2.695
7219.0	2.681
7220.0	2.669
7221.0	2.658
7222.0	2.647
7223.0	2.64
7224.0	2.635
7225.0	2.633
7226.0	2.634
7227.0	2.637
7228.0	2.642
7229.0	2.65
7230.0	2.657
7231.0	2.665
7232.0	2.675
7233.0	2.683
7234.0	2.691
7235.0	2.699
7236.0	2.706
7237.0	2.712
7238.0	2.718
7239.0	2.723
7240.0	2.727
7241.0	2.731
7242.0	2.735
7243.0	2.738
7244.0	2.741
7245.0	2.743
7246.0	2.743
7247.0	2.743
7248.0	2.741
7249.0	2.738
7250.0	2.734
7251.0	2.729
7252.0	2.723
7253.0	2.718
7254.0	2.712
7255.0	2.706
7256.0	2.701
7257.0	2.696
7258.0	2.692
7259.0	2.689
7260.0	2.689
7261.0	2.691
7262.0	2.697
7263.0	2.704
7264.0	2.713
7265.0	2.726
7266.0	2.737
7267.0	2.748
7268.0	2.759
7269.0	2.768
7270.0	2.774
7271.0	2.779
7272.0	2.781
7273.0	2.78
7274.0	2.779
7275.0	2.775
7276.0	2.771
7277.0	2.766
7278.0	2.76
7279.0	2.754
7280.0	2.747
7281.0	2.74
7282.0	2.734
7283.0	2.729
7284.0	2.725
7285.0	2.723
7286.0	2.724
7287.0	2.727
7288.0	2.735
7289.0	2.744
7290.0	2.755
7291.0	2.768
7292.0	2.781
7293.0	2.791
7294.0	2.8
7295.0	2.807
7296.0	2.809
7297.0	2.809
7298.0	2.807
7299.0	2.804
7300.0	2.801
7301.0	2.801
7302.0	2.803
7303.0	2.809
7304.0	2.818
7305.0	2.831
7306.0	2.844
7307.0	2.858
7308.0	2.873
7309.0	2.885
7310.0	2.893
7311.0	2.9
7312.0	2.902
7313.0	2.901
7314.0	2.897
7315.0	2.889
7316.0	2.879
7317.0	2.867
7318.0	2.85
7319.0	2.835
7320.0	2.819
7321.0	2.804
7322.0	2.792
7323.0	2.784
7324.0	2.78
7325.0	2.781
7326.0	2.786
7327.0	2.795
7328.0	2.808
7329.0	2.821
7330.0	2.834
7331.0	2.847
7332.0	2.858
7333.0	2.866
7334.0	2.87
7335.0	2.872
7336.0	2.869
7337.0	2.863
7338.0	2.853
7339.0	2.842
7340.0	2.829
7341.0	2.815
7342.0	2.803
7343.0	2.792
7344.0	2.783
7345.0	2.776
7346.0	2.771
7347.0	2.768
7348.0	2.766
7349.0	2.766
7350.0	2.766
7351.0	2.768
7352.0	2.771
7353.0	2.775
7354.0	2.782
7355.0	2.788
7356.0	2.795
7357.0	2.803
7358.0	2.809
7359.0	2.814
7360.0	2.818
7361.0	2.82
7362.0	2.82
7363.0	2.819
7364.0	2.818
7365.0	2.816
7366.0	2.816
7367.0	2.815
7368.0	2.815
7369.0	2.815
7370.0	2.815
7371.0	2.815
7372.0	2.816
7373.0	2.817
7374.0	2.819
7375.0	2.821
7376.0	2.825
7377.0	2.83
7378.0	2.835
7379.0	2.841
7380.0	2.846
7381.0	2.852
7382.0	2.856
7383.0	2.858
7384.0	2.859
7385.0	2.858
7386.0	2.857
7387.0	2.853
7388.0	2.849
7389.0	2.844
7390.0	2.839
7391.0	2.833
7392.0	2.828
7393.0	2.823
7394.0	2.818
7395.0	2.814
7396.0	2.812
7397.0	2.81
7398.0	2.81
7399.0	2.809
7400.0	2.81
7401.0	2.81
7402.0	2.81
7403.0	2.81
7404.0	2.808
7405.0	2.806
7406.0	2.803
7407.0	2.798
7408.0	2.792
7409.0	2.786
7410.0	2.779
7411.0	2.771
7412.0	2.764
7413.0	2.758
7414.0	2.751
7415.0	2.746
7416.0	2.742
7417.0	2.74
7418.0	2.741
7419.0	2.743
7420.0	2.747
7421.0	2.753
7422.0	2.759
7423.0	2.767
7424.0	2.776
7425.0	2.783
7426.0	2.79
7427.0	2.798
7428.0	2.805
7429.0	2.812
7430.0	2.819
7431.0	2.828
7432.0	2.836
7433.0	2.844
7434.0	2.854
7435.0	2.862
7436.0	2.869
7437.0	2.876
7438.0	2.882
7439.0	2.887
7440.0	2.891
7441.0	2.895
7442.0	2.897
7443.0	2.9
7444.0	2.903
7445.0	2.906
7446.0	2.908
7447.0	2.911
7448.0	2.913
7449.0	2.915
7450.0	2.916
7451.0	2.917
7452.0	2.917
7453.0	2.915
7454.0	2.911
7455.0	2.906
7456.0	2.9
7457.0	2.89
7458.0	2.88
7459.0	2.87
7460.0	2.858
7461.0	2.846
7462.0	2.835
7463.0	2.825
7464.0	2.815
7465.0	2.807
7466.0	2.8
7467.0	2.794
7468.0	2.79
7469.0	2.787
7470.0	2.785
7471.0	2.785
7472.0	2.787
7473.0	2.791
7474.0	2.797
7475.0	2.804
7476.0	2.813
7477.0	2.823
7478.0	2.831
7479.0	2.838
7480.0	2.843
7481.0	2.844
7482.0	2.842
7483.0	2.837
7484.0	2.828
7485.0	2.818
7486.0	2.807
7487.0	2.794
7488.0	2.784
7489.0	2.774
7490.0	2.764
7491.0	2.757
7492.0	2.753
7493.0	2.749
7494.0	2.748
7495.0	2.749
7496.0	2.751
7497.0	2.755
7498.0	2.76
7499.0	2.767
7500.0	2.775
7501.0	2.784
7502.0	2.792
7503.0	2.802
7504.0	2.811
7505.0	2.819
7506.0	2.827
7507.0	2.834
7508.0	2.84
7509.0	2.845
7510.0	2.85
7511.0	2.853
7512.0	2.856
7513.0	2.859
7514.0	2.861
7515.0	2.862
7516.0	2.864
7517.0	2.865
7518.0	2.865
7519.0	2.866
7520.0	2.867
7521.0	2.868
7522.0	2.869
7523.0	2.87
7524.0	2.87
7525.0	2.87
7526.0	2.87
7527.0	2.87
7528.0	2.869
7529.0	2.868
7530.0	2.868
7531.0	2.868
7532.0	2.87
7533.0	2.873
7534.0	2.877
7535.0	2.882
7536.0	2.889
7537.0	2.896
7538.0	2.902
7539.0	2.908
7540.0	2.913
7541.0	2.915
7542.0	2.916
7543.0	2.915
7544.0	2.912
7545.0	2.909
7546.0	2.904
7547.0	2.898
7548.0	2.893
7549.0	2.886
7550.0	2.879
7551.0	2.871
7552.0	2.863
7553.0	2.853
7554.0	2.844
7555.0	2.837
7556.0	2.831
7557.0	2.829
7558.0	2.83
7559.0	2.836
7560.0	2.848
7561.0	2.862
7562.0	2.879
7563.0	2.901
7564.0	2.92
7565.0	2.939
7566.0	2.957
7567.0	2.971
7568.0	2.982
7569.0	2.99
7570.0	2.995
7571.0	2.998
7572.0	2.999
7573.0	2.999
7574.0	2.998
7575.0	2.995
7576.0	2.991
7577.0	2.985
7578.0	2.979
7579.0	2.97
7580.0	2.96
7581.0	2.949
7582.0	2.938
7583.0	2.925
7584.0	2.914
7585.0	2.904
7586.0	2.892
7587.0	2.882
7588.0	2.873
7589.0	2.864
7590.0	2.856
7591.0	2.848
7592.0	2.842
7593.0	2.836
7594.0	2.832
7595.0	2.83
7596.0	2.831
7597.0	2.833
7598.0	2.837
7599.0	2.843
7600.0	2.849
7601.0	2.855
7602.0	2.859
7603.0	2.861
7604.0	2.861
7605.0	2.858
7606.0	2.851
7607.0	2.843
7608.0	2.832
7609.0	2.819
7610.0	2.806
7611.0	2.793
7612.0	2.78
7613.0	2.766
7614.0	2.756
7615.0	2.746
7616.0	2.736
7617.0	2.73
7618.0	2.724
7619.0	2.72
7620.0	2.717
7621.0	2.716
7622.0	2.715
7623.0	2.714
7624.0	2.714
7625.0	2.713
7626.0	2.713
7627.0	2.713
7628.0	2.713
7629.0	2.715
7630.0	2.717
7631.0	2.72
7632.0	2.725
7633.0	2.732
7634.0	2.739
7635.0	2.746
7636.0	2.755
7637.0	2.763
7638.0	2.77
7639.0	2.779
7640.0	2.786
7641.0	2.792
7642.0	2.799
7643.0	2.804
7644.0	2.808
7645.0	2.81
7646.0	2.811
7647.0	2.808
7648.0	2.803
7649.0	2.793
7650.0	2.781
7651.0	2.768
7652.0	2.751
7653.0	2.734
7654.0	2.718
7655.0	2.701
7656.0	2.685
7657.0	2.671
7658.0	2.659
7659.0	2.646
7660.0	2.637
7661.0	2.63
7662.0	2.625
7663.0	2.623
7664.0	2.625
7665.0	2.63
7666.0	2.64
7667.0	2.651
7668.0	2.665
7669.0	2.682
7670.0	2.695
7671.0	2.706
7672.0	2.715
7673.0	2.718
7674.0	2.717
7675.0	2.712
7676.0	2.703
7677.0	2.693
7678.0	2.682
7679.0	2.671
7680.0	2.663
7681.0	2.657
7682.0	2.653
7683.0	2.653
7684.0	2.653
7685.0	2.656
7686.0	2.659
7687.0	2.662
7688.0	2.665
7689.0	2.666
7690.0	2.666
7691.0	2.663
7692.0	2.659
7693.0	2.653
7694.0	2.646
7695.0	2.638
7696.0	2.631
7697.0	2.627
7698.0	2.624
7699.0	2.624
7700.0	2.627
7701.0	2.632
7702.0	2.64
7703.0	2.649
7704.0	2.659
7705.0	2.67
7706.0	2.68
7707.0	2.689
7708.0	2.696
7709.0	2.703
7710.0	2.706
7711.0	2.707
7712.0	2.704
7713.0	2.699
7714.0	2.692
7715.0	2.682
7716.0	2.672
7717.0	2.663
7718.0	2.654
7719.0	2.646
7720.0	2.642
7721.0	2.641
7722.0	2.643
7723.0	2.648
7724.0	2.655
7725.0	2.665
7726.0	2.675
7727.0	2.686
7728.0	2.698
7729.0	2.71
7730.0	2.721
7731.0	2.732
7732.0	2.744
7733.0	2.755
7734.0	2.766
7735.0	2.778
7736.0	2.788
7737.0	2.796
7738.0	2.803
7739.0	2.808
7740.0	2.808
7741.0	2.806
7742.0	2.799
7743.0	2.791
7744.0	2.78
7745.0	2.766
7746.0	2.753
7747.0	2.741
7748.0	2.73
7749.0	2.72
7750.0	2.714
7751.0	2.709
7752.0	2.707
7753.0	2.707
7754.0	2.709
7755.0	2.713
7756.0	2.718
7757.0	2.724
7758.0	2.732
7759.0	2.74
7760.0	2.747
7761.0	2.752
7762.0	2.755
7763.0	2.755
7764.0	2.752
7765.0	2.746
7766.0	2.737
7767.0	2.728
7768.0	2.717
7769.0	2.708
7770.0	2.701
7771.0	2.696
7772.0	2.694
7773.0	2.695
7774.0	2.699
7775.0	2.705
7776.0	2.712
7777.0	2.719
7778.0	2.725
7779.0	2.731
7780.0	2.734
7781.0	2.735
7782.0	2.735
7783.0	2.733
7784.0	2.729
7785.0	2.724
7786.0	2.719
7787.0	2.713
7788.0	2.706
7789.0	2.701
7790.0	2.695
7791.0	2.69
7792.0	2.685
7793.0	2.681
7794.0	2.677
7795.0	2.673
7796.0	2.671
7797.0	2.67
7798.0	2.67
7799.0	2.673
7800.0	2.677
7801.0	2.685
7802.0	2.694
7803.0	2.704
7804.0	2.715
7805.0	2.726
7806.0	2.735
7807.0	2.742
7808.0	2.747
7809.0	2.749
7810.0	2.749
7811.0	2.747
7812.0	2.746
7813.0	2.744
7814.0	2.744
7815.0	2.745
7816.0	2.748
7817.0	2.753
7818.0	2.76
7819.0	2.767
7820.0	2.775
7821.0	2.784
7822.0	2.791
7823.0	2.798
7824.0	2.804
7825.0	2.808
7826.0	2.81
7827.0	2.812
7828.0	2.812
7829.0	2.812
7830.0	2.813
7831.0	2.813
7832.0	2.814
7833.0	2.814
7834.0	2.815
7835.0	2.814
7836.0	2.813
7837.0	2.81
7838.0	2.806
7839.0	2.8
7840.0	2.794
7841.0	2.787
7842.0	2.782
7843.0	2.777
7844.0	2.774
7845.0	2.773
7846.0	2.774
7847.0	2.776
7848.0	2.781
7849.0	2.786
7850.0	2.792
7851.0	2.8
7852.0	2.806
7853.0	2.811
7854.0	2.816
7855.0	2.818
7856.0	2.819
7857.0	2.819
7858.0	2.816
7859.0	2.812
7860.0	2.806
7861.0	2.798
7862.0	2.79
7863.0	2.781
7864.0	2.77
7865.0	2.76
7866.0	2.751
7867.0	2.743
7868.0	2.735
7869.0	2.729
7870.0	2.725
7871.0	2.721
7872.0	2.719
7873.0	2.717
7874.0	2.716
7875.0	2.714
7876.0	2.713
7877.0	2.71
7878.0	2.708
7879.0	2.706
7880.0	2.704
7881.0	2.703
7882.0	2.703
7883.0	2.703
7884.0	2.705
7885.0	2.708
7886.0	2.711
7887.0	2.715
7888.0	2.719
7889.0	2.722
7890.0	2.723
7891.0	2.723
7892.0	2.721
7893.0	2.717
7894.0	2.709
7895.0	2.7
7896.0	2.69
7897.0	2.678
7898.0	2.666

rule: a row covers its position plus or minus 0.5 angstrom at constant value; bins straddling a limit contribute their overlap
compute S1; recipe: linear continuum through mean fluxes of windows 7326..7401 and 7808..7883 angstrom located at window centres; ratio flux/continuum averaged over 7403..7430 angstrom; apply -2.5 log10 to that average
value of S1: 0.015 mag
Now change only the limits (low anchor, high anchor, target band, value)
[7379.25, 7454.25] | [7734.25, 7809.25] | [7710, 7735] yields 0.02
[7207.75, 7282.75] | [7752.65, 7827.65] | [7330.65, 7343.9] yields -0.05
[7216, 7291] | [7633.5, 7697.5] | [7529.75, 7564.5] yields -0.07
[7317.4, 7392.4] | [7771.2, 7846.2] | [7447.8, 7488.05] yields -0.02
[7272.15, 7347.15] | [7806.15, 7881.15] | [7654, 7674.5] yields 0.05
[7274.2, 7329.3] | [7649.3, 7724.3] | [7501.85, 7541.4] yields -0.05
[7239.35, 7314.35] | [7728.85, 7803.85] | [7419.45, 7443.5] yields -0.03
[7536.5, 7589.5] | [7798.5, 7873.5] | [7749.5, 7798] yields 0.04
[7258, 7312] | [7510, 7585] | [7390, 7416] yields 0.01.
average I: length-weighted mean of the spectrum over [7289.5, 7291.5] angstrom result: 2.76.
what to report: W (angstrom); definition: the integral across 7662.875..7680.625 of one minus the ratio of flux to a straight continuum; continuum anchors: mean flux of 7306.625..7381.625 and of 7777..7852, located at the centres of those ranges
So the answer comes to 0.61 angstrom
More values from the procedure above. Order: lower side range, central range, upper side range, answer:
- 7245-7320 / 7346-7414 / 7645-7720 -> -1.46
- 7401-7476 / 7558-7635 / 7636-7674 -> -2.66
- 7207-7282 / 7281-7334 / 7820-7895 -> -1.73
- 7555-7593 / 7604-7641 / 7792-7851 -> 1.71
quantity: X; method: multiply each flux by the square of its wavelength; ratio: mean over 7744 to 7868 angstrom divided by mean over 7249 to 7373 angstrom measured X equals 1.12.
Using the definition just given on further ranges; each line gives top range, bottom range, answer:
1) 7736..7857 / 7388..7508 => 1.07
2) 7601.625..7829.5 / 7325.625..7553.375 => 1.03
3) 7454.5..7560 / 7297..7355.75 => 1.06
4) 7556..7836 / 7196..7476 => 1.08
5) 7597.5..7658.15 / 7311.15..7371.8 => 1.06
